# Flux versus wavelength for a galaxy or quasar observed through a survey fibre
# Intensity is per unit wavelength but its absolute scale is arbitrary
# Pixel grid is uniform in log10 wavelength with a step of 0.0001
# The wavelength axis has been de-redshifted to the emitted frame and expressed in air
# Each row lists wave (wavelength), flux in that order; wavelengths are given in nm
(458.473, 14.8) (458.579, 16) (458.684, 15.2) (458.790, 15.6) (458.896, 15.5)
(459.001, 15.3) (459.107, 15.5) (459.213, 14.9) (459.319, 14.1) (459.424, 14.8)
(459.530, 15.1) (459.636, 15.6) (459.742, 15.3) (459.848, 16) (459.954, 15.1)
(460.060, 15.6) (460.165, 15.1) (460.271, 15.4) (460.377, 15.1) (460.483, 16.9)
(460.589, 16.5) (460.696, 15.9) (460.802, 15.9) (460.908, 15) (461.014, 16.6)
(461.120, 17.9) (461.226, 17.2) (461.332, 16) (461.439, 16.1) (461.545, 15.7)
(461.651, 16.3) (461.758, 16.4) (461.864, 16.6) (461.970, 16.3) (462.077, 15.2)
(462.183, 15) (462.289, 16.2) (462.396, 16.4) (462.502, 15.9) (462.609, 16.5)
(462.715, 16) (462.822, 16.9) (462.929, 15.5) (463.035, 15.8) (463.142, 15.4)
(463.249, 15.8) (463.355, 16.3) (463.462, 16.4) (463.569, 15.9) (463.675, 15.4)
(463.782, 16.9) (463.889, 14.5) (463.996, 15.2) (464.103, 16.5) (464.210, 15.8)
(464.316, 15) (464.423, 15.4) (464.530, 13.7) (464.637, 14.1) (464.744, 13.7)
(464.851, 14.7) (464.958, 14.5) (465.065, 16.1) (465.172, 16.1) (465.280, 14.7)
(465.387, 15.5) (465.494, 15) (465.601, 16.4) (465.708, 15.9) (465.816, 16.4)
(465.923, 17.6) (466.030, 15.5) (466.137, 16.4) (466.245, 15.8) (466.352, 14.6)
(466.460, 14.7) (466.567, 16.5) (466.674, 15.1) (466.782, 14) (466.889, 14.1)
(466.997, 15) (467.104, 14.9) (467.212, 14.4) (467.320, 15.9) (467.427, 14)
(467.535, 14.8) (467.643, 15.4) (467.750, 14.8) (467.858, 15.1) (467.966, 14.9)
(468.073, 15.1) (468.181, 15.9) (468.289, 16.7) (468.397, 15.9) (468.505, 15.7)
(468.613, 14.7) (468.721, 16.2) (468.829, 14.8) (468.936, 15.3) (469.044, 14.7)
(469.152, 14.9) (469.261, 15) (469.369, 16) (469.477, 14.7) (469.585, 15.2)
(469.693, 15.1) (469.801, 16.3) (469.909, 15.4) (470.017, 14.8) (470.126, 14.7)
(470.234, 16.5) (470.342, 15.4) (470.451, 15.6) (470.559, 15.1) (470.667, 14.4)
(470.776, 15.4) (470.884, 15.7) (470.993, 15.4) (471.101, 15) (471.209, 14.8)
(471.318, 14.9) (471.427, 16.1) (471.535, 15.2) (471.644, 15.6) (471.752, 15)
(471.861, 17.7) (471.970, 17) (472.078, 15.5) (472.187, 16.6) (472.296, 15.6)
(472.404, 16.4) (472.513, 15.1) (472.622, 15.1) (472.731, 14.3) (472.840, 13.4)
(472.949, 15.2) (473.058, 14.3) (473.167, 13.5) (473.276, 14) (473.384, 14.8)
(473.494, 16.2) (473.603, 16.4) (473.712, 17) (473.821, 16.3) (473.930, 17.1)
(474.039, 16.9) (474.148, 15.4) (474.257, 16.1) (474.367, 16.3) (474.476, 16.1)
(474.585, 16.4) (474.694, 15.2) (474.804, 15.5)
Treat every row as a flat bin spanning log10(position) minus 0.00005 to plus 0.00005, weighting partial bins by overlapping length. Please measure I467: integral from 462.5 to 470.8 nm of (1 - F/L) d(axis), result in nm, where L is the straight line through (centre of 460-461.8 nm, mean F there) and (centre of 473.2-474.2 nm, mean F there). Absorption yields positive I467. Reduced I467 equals 0.33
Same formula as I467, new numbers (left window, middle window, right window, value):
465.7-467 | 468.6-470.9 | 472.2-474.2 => 0.03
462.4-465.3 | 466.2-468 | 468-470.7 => 0.06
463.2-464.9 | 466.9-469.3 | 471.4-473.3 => 0.03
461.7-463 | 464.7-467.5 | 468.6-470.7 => 0.07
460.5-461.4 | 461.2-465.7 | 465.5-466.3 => 0.17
